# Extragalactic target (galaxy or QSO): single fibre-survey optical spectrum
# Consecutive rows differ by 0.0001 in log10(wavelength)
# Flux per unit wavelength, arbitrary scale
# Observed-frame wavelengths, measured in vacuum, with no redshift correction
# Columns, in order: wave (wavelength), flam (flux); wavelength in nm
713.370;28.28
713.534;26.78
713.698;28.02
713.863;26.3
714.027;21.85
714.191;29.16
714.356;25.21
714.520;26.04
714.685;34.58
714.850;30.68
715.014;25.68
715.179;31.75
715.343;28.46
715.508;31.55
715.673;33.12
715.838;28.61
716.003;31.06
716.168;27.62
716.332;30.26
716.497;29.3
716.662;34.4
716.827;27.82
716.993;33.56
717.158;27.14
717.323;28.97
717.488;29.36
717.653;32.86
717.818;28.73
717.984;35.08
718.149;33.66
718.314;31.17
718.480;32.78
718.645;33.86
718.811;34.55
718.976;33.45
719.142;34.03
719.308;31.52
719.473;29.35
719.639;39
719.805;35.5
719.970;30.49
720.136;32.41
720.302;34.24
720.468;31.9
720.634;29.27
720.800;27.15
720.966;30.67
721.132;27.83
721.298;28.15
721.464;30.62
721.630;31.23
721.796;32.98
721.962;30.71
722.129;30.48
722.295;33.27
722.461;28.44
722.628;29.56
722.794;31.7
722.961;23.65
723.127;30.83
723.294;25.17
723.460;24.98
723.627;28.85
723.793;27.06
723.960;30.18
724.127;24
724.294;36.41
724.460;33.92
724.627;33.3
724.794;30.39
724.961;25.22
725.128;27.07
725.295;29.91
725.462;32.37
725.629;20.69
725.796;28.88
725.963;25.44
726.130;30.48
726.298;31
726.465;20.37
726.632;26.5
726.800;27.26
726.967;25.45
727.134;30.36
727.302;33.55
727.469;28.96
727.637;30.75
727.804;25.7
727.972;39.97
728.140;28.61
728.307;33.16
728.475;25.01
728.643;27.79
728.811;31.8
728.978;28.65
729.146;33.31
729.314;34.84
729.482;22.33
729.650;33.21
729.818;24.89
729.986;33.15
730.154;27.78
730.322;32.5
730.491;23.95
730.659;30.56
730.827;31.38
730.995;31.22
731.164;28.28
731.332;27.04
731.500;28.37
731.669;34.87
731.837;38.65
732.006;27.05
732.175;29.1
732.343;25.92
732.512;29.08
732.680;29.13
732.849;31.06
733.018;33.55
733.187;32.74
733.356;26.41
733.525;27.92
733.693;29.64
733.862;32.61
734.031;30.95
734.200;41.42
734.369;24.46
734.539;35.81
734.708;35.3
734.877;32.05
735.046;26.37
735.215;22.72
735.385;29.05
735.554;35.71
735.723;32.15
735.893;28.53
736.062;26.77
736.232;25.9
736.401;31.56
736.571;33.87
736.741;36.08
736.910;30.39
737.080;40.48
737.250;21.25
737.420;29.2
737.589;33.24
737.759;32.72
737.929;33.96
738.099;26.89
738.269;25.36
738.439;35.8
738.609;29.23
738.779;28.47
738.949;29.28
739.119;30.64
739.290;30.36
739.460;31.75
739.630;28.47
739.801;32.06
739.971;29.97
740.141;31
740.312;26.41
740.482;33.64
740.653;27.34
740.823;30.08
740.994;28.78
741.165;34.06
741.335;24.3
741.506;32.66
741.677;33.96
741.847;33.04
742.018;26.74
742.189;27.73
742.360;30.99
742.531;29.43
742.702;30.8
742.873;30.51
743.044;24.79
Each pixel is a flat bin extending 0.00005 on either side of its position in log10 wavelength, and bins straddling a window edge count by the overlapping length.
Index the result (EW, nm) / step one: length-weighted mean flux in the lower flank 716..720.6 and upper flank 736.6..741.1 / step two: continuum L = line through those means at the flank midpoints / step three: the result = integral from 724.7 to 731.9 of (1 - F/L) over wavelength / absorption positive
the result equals 0.443 nm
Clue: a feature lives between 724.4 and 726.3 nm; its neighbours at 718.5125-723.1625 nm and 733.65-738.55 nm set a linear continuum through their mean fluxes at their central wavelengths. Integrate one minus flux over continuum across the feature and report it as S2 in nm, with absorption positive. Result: 0.142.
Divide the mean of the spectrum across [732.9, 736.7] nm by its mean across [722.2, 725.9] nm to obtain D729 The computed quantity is 1.06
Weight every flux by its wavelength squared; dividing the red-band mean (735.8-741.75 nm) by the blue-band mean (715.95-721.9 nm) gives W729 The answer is 1.0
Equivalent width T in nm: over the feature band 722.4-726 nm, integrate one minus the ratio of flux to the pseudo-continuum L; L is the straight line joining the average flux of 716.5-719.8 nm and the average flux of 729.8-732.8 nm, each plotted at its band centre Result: 0.29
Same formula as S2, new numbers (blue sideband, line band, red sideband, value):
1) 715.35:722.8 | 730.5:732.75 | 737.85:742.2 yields 0.054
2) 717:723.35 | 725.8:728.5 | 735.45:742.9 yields 0.167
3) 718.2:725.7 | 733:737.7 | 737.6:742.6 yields -0.096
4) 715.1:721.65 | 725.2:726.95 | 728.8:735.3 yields 0.199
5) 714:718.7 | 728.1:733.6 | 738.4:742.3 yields 0.072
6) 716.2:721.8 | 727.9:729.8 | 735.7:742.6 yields 0.025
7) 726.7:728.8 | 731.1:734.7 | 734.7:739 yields -0.079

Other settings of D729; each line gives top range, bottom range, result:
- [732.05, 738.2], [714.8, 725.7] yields 1.01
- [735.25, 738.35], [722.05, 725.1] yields 1.05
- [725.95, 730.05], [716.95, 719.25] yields 0.92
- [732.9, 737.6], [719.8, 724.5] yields 1.03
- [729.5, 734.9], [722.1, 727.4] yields 1.07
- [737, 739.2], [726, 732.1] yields 1.03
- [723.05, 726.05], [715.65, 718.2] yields 0.93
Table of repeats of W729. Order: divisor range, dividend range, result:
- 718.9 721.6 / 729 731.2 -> 0.97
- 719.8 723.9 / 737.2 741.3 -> 1.06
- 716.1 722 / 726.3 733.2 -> 0.97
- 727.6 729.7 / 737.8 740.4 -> 1.02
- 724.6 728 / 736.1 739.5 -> 1.11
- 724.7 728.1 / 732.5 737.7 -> 1.11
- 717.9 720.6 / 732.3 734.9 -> 0.98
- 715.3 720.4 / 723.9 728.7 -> 0.94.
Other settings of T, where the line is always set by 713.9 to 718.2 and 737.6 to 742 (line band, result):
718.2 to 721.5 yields -0.22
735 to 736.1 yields 0.05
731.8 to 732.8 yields 0.03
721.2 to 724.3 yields 0.08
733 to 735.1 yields -0.09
